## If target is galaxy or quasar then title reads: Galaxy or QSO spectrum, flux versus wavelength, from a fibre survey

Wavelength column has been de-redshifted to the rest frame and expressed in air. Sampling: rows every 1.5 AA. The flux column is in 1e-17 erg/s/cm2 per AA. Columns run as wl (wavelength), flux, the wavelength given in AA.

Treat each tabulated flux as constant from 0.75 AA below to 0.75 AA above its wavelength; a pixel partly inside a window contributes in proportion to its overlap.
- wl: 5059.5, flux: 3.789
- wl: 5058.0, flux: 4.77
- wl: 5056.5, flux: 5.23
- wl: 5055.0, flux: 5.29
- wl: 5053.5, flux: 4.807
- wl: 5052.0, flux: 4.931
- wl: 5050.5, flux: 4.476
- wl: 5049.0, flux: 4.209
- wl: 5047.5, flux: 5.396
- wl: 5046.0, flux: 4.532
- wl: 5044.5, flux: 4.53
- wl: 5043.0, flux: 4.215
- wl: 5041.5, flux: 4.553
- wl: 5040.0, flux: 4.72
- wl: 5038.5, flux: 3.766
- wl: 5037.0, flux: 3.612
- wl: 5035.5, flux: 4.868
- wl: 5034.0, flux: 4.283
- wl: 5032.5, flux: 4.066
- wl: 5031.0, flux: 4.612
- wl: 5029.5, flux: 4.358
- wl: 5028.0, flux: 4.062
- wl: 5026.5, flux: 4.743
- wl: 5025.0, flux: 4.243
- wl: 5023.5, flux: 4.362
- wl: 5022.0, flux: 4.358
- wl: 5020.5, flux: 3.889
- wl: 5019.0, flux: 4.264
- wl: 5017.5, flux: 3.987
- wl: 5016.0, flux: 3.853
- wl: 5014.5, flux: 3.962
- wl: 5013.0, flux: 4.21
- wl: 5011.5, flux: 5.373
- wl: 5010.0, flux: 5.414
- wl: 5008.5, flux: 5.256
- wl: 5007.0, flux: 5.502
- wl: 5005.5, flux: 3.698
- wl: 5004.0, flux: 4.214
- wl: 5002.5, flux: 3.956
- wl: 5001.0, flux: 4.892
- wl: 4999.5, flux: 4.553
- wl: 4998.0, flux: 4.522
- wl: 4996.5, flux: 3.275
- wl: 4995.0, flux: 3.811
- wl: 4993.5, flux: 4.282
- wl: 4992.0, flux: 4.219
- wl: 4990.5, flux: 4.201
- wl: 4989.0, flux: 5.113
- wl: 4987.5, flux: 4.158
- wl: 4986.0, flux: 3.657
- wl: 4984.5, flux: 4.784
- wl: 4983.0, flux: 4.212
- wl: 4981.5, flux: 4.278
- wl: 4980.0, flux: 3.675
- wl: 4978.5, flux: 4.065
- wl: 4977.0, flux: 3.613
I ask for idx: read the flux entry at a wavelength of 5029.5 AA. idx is 4.358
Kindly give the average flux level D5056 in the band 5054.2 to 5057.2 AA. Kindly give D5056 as 5.25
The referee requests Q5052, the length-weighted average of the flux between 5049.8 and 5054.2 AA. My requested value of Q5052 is 4.74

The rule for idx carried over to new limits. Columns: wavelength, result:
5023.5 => 4.362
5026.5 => 4.743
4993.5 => 4.282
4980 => 3.675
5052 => 4.931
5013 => 4.21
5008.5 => 5.256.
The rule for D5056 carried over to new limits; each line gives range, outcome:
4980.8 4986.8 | 4.23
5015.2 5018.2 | 3.92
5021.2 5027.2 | 4.42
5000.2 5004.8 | 4.35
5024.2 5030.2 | 4.35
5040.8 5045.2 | 4.43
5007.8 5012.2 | 5.35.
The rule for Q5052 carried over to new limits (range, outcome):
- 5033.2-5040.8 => 4.25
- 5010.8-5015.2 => 4.51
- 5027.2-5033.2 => 4.28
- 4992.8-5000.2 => 4.08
